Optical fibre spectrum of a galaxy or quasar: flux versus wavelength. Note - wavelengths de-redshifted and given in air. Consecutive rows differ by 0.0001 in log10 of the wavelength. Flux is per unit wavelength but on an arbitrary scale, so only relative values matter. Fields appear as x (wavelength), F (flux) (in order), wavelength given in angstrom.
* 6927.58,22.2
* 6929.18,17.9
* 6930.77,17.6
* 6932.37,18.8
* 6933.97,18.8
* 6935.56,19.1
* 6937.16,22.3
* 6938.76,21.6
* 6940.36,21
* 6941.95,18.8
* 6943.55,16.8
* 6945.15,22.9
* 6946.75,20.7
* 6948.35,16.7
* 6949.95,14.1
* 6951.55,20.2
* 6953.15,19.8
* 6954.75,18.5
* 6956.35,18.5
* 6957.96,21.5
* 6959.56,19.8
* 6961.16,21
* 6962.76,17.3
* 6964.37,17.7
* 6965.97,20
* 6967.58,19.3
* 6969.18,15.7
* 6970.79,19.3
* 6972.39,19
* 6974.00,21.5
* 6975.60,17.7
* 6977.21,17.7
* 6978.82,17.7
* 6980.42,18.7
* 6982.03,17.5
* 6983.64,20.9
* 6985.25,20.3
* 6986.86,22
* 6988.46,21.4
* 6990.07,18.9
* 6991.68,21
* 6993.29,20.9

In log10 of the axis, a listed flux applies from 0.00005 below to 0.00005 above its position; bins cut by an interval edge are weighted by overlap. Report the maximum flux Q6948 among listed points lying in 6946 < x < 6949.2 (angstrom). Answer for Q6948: 20.7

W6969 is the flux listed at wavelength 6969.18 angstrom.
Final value 15.7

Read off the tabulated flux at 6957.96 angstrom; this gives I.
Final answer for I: 21.5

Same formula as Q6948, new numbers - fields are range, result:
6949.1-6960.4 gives 21.5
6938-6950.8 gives 22.9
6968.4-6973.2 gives 19.3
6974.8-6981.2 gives 18.7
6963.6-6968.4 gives 20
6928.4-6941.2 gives 22.3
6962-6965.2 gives 17.7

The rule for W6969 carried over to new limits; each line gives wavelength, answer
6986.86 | 22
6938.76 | 21.6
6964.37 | 17.7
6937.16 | 22.3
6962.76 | 17.3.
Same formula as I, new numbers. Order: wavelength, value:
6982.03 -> 17.5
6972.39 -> 19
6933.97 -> 18.8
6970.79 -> 19.3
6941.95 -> 18.8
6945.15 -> 22.9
